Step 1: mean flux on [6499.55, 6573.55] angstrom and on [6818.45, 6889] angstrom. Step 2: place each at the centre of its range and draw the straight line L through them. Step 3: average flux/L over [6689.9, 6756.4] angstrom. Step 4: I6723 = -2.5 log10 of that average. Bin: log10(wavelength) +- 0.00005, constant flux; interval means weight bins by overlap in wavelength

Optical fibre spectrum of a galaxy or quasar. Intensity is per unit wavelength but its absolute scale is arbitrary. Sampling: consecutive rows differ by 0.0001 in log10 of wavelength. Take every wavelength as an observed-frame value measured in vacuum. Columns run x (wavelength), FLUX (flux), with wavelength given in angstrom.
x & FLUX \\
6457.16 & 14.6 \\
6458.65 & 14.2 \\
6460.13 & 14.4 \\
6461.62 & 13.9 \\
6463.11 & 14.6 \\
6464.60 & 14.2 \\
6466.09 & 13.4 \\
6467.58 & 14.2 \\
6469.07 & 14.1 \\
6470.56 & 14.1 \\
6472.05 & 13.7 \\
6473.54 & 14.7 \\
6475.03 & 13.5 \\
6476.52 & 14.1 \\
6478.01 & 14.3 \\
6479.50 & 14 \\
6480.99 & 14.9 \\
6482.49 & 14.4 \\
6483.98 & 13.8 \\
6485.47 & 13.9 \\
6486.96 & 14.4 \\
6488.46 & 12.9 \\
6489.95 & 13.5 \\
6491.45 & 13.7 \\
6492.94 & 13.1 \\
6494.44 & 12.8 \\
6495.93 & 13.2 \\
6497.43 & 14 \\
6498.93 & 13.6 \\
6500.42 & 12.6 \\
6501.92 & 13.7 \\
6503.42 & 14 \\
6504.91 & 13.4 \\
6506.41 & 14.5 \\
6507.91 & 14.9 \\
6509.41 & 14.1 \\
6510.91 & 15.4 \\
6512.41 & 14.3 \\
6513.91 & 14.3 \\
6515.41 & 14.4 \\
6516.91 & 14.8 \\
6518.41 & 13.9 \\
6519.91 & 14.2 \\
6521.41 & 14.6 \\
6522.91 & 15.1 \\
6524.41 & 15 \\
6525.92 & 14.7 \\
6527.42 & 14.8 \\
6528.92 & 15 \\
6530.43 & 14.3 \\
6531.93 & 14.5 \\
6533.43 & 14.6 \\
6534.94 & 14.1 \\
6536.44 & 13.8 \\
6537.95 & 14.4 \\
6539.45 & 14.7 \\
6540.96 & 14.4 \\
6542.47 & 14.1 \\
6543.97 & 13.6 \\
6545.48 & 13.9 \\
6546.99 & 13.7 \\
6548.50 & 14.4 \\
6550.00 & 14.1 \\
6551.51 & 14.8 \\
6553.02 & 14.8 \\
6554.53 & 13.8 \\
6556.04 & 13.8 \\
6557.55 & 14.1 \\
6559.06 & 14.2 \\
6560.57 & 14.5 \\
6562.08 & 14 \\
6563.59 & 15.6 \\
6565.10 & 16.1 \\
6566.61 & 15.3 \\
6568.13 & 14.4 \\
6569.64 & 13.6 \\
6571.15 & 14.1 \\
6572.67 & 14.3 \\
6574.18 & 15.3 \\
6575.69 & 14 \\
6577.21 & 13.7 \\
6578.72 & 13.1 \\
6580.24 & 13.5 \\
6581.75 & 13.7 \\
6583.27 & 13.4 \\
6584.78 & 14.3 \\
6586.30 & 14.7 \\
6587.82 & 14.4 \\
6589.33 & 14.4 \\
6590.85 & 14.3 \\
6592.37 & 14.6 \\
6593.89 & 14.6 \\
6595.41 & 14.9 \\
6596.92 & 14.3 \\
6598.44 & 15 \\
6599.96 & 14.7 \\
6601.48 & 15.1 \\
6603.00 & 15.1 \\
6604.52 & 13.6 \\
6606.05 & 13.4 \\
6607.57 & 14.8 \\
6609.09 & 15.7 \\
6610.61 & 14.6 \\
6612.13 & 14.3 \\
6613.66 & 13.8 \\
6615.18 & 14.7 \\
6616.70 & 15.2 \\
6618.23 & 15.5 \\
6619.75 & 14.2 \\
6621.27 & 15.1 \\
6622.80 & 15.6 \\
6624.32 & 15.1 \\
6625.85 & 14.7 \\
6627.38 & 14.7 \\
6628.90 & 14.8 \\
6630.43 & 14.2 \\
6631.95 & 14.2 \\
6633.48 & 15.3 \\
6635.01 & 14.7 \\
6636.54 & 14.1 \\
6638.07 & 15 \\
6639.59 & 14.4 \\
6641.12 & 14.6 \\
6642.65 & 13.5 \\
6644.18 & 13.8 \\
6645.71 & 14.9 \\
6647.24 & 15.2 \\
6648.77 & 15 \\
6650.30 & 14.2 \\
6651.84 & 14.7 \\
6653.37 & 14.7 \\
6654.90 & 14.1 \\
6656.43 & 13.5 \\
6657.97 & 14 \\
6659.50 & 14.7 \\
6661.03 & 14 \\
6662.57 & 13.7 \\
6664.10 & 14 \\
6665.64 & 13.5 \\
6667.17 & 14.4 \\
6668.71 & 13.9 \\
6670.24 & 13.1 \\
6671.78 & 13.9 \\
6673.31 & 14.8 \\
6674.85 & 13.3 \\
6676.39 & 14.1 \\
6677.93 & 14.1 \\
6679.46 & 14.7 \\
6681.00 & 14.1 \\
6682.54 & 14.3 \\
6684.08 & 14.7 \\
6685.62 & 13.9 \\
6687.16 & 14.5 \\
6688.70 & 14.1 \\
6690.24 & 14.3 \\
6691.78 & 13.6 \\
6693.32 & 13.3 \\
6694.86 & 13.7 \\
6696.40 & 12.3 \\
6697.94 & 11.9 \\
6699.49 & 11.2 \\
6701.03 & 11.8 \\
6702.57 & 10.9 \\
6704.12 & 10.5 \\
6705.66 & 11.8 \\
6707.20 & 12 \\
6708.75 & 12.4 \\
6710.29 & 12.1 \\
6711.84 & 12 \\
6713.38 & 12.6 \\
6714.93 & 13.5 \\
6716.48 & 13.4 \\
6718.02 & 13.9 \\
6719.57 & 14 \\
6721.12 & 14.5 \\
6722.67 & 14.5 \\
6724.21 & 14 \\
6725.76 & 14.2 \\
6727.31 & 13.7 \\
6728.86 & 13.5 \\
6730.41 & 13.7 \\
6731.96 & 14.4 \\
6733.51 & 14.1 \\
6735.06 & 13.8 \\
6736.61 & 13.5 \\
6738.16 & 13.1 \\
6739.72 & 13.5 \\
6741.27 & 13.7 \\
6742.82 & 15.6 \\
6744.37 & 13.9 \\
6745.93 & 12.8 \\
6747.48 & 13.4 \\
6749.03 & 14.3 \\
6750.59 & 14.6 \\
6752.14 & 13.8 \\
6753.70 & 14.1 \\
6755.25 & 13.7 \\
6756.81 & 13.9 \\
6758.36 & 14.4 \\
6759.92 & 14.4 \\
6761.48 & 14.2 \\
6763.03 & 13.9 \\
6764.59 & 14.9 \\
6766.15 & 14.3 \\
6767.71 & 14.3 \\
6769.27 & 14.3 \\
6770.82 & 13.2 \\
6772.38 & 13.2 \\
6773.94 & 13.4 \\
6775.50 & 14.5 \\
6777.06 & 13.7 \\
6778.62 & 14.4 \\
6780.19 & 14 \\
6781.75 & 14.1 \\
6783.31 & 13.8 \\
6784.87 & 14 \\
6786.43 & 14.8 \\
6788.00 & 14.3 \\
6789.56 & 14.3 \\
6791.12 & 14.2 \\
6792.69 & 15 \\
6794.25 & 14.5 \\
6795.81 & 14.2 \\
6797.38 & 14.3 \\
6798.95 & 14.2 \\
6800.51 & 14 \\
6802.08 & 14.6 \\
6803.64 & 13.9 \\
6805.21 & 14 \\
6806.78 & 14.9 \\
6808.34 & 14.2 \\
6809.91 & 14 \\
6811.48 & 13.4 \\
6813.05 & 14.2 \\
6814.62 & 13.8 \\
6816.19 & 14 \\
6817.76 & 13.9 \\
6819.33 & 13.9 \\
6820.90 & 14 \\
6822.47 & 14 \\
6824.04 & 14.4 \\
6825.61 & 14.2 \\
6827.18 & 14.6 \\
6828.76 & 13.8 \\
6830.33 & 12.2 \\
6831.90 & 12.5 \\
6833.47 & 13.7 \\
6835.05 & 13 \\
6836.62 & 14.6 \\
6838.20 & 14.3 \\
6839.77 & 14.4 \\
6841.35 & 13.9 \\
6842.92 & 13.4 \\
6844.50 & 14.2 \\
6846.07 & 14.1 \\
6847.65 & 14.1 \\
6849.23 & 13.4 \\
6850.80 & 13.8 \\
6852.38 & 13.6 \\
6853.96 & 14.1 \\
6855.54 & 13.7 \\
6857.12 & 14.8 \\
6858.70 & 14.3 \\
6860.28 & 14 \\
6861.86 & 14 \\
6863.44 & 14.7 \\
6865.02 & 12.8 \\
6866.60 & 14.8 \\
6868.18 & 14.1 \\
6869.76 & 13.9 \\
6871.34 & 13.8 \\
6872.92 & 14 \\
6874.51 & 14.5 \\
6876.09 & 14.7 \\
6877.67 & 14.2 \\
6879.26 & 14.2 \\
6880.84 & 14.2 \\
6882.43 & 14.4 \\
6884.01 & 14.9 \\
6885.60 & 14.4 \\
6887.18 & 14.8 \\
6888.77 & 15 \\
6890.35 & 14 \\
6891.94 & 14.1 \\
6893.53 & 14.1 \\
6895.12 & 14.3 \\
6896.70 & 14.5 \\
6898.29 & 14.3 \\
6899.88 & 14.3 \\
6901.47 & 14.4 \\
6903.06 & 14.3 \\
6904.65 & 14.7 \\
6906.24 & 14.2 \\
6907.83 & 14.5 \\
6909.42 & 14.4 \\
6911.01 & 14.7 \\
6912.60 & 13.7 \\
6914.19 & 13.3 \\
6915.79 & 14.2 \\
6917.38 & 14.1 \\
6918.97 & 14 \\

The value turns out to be 0.070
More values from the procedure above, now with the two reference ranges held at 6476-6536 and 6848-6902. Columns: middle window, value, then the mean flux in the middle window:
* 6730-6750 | 0.027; 13.8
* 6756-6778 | 0.011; 14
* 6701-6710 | 0.220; 11.6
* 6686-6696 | 0.024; 13.9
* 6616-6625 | -0.071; 15.1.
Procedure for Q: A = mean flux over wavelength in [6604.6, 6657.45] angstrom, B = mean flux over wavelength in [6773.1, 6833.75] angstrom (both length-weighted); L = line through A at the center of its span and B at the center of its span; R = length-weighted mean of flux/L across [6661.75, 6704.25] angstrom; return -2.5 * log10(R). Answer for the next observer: 0.07 mag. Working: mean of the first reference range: 14.6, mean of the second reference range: 14.1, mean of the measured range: 13.5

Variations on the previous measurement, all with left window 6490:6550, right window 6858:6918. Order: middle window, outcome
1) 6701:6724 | 0.12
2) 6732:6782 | 0.02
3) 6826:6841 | 0.04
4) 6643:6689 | 0.00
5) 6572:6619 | -0.02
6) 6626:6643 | -0.03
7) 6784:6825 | 0.00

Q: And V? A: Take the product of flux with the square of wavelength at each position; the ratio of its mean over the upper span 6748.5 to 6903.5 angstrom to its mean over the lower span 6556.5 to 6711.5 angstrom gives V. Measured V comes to 1.06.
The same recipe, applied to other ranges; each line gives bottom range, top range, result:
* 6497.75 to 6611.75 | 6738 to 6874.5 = 1.05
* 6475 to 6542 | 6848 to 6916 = 1.12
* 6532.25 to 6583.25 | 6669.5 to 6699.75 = 1.00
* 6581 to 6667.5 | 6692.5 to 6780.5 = 0.96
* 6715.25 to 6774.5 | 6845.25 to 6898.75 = 1.06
